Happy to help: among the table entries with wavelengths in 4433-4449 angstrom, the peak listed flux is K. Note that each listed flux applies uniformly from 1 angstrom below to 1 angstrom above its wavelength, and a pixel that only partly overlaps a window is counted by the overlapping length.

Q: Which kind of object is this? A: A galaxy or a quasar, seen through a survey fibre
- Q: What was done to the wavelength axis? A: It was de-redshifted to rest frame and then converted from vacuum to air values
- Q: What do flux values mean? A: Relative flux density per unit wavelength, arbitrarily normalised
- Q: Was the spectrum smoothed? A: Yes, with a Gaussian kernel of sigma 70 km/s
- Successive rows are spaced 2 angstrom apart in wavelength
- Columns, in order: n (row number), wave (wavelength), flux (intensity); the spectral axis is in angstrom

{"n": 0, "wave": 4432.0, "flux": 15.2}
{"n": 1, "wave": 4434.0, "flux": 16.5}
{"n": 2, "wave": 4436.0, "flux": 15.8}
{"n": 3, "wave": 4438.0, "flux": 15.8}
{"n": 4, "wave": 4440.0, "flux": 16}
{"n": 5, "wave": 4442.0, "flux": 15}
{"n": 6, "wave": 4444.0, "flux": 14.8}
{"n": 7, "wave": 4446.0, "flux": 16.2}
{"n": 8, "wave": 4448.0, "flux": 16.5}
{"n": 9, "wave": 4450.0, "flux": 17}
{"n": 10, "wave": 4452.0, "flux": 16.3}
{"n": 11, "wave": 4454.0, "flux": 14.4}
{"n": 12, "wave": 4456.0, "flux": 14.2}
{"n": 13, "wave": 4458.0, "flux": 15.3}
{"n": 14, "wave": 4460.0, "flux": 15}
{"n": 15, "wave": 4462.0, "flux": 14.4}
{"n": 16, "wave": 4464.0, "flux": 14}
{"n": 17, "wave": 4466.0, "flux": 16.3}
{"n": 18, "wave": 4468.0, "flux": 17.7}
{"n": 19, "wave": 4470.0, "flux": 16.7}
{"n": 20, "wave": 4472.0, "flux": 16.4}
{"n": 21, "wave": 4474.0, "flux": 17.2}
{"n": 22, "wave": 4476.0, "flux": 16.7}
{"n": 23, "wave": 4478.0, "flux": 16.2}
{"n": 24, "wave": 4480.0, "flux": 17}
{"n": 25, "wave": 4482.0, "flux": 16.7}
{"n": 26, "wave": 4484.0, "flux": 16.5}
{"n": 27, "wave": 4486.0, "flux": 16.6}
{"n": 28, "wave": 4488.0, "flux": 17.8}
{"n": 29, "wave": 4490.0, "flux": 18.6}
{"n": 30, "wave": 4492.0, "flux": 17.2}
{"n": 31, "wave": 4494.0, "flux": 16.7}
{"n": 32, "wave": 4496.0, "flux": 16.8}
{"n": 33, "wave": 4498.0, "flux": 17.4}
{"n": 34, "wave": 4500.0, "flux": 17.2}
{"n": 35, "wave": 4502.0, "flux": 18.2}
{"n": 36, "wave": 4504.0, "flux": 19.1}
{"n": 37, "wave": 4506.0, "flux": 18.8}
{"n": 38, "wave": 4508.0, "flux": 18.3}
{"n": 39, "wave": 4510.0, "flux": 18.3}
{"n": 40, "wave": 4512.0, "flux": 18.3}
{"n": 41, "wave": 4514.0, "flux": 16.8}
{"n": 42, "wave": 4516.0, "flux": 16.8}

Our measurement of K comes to 16.5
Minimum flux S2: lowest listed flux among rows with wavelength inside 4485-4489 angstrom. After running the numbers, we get 16.6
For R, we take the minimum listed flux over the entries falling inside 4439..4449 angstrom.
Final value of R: 14.8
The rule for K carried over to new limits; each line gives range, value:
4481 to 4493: 18.6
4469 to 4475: 17.2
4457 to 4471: 17.7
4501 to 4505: 19.1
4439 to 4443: 16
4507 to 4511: 18.3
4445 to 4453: 17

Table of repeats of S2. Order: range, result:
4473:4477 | 16.7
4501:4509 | 18.2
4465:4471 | 16.3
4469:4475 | 16.4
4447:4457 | 14.2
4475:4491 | 16.2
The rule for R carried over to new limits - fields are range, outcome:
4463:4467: 14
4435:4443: 15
